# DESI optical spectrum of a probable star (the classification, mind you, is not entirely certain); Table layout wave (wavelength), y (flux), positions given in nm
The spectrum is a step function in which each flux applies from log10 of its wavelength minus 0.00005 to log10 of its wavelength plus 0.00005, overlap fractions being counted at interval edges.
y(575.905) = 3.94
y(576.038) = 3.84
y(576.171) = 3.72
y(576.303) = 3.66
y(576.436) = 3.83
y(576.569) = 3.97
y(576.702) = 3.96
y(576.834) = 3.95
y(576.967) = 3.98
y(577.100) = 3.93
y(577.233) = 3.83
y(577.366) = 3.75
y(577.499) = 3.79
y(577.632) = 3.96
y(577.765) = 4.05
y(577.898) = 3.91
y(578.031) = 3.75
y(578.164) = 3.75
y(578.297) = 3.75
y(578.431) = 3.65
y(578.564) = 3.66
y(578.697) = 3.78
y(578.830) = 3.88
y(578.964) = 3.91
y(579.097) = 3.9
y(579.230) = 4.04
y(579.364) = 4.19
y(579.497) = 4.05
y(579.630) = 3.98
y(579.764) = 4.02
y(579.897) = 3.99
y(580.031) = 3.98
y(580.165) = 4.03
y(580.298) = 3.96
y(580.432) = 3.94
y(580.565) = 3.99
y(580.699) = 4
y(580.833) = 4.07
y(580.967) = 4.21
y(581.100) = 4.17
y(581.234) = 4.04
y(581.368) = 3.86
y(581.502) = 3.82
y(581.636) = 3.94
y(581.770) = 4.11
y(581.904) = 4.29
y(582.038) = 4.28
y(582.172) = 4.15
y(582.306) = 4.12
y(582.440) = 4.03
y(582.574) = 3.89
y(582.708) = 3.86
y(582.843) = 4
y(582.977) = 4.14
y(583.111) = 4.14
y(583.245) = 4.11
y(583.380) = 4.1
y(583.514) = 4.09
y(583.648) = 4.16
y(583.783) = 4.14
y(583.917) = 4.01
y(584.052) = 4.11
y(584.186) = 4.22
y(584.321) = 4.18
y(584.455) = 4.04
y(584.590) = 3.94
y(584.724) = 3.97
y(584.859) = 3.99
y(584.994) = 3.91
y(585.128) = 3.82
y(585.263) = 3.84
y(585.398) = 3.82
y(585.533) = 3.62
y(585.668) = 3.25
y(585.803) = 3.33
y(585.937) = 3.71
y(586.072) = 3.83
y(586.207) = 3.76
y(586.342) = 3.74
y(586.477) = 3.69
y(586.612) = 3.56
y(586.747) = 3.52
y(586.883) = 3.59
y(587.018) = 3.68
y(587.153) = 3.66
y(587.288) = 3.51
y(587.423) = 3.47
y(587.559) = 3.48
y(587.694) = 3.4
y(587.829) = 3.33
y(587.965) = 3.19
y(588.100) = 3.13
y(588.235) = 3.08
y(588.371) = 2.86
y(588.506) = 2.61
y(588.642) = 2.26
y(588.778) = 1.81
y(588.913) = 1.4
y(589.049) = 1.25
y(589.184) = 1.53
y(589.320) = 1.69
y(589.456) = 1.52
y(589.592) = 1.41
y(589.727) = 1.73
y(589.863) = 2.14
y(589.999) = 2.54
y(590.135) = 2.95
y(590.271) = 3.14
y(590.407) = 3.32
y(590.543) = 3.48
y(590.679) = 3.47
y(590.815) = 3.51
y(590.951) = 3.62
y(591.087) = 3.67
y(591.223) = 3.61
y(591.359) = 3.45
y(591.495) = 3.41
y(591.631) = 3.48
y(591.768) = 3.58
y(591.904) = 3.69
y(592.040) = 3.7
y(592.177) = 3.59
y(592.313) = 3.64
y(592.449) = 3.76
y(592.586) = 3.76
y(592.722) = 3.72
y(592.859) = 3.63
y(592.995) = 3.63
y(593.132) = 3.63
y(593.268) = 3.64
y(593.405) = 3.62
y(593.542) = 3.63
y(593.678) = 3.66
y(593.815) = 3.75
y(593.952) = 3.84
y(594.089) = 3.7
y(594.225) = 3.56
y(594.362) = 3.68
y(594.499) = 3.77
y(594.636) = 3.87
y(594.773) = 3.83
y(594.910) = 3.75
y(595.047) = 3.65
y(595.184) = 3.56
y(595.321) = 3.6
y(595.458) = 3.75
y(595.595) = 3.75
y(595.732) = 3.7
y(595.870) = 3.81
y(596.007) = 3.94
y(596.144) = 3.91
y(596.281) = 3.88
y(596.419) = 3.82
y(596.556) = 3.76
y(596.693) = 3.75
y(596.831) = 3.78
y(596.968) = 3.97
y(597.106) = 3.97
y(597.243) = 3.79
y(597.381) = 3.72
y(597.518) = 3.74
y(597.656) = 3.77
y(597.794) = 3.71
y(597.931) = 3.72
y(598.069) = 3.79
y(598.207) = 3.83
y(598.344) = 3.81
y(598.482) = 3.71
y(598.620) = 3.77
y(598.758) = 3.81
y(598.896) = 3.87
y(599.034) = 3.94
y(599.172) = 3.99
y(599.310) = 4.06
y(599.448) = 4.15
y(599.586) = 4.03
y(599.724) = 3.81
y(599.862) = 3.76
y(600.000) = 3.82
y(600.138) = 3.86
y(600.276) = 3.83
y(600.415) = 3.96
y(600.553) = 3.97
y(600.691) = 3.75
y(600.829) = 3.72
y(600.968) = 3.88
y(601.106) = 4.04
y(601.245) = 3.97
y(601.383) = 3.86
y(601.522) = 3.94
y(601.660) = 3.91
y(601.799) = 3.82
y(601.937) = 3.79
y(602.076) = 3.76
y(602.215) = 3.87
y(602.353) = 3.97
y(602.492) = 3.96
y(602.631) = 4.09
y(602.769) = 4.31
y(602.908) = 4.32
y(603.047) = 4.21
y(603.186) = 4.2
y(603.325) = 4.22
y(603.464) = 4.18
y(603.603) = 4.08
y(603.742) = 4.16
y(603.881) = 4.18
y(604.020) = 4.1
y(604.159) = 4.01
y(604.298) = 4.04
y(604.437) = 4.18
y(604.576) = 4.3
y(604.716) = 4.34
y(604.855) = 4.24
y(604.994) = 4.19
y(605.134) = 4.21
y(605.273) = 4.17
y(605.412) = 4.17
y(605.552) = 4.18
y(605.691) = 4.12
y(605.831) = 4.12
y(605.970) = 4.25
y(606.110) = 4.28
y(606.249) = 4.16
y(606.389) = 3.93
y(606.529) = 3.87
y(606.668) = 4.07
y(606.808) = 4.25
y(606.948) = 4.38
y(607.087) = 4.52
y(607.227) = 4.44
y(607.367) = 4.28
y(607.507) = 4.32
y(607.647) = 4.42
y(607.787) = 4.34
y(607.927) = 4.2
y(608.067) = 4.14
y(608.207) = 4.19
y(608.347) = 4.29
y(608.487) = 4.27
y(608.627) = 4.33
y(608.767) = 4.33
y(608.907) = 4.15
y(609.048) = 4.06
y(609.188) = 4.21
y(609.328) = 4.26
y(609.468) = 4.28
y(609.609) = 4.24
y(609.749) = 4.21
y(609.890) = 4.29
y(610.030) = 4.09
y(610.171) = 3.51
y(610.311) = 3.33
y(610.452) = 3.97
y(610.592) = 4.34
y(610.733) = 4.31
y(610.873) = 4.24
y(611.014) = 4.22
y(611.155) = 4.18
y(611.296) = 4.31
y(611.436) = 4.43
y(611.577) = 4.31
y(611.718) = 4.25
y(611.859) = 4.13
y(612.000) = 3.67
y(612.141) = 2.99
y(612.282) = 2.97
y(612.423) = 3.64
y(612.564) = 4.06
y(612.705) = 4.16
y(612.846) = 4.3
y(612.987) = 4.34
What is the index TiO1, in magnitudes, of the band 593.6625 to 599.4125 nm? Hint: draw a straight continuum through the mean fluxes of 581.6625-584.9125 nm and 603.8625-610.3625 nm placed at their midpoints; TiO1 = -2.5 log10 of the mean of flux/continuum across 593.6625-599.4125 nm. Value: 0.10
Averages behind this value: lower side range 4.08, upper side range 4.18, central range 3.79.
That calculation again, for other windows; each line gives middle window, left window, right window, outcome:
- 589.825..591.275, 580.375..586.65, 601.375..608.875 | 0.235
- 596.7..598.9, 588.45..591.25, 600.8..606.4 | -0.115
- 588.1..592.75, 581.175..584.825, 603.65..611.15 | 0.379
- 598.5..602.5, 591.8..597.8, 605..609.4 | 0.019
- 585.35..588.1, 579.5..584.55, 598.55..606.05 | 0.145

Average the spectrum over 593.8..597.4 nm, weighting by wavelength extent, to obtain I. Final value 3.77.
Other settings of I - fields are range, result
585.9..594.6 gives 3.23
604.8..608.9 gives 4.23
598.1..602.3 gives 3.88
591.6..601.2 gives 3.78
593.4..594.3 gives 3.69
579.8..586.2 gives 3.98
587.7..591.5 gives 2.68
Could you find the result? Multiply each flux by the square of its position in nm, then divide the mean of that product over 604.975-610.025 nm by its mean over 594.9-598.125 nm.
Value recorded 1.16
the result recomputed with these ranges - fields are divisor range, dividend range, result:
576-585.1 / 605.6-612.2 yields 1.15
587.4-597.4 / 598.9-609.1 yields 1.28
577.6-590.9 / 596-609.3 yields 1.21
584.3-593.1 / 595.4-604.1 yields 1.25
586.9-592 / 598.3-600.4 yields 1.38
